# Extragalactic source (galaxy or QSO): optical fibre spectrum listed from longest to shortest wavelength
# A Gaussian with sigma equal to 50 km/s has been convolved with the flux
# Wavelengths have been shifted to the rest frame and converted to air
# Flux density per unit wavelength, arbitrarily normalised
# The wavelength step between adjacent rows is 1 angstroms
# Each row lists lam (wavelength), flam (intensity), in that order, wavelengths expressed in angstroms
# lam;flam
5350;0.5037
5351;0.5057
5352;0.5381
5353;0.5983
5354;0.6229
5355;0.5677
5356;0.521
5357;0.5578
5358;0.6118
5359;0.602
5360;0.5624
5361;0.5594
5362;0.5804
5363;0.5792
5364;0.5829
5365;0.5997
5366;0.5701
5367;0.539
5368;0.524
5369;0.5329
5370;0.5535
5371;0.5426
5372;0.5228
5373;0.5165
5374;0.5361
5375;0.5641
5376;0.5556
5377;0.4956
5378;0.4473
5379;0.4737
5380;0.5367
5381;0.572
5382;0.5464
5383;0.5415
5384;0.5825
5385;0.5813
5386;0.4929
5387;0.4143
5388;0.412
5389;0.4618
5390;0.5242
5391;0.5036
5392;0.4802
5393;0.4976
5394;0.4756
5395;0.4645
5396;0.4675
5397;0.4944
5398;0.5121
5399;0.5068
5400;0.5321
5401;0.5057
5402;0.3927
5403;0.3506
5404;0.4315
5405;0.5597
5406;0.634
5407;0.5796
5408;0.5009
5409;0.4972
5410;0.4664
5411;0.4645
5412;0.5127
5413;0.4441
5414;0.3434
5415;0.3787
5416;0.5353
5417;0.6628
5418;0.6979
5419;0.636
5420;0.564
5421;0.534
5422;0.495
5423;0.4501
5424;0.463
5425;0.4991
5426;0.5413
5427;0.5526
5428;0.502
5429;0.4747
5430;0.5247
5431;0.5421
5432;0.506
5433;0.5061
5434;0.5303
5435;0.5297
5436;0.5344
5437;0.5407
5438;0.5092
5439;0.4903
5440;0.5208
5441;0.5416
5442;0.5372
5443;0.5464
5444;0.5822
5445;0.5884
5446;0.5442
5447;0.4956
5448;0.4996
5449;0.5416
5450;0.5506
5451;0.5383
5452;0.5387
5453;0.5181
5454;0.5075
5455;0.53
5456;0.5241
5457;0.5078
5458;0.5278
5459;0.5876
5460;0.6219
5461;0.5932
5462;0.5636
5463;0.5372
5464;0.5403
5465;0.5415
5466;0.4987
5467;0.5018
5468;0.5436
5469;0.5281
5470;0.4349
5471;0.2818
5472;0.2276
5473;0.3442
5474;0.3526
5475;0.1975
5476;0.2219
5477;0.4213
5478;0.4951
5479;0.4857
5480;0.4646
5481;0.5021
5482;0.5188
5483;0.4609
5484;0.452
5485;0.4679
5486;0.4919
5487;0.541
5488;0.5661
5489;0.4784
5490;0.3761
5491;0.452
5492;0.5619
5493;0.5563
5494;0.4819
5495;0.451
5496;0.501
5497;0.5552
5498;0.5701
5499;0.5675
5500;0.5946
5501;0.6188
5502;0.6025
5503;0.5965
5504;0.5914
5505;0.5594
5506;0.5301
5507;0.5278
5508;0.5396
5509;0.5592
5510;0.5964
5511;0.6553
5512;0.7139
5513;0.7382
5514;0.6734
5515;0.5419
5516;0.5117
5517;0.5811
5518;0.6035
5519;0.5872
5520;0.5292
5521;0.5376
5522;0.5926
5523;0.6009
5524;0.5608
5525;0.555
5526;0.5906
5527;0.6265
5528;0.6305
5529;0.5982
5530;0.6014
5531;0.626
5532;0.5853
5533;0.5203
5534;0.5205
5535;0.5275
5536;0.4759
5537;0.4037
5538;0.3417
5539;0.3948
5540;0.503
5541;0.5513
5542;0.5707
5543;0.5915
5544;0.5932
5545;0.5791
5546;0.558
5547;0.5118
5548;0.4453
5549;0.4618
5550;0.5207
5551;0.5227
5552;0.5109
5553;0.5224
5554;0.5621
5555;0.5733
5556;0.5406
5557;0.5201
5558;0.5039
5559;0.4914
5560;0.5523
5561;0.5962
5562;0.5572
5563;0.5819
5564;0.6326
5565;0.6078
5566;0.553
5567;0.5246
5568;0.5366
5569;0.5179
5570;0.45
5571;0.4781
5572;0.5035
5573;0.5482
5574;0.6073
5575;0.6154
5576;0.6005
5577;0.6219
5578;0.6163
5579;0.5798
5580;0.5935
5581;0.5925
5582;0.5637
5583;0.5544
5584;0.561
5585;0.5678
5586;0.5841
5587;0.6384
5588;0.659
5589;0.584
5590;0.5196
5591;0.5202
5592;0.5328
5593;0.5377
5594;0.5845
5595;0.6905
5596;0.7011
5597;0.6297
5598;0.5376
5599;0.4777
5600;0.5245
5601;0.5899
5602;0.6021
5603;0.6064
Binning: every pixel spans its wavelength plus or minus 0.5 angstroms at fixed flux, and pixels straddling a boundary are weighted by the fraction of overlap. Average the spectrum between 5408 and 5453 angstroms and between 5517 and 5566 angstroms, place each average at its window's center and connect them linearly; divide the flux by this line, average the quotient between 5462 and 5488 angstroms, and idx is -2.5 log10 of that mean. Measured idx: 0.19 mag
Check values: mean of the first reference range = 0.521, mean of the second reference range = 0.546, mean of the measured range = 0.447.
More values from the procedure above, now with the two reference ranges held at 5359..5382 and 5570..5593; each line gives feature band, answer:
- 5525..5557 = 0.06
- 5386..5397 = 0.16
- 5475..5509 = 0.11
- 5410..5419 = 0.08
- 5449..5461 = 0.02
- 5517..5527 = -0.02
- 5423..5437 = 0.08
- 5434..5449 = 0.04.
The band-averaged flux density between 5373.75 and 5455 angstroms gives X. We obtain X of 0.514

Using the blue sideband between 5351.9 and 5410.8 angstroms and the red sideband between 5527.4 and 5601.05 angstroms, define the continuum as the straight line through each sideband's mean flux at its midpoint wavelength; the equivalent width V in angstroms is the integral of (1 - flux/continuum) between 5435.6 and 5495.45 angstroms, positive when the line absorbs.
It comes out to 4.97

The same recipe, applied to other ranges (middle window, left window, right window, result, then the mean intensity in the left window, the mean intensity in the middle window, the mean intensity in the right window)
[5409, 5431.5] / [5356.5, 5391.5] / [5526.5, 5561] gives 0.9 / 0.537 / 0.513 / 0.531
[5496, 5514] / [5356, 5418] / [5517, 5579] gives -1.8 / 0.517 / 0.595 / 0.547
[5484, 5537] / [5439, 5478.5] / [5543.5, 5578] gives -4.1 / 0.492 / 0.559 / 0.545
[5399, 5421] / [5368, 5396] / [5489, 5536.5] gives 0.6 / 0.512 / 0.51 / 0.567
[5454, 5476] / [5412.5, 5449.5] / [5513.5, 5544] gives 2.6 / 0.524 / 0.47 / 0.552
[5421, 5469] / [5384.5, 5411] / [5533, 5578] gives -2.5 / 0.489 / 0.529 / 0.532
